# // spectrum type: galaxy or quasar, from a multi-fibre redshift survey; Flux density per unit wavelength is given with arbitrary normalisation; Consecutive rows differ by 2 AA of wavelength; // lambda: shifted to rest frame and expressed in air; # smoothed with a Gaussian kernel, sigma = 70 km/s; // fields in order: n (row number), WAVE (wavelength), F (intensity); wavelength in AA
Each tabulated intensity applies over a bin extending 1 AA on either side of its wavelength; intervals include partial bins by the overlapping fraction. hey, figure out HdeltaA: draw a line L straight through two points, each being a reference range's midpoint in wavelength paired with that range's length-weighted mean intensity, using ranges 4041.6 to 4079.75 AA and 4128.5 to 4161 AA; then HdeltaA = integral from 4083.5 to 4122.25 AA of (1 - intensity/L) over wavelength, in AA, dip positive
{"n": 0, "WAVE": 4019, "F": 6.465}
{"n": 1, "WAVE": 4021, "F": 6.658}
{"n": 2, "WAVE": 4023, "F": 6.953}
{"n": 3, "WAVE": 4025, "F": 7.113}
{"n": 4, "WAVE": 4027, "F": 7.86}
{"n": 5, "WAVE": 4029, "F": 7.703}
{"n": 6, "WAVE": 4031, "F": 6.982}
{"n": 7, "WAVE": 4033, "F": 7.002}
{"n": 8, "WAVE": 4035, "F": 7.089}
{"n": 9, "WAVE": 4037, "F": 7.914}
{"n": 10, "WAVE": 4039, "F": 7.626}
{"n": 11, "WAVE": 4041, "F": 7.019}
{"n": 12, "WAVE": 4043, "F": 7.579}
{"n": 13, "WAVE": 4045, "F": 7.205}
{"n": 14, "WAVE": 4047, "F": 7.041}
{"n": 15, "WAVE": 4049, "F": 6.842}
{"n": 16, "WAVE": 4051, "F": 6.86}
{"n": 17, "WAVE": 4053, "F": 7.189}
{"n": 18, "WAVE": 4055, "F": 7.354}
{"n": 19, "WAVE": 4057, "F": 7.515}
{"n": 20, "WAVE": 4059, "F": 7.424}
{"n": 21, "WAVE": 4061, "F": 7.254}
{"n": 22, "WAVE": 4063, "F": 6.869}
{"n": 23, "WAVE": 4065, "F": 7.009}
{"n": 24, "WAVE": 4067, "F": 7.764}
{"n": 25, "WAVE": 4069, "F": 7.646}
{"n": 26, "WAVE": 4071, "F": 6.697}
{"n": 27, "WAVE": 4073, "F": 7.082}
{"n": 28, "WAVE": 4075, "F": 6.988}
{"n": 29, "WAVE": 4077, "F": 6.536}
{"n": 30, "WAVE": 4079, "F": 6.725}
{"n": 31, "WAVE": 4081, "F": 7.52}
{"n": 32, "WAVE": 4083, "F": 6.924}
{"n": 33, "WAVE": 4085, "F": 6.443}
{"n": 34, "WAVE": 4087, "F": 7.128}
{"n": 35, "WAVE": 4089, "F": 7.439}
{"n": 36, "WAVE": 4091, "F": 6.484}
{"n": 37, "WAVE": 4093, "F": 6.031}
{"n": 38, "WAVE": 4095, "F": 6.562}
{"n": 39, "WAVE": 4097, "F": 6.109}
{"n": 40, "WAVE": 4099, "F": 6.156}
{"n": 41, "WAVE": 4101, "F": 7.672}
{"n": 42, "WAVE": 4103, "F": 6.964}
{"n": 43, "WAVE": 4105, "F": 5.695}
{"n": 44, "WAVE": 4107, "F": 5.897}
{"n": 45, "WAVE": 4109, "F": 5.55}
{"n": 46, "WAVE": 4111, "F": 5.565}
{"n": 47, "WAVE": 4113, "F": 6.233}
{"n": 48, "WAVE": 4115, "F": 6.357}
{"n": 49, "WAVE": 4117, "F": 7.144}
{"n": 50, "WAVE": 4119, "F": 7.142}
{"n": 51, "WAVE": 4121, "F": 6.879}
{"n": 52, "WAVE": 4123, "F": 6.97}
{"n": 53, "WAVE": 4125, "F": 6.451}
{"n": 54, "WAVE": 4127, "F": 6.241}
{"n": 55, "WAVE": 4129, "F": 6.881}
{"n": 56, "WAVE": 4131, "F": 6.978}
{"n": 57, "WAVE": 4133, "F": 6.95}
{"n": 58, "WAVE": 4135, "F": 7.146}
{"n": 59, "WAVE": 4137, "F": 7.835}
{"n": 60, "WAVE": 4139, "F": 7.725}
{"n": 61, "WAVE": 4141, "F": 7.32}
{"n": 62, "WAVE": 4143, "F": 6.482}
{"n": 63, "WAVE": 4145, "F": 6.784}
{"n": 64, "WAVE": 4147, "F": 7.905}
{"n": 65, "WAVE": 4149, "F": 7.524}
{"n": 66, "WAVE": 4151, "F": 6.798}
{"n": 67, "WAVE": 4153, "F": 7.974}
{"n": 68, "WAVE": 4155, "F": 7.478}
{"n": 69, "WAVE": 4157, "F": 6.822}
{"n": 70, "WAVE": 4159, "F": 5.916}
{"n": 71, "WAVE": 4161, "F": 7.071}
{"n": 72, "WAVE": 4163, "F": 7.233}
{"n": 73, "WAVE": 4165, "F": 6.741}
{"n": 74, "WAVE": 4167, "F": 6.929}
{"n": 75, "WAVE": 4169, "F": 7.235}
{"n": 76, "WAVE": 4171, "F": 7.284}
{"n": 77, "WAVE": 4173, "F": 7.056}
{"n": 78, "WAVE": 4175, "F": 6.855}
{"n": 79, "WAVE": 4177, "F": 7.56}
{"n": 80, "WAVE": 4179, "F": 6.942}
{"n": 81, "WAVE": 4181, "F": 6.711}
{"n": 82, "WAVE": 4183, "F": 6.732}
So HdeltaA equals 3.5 AA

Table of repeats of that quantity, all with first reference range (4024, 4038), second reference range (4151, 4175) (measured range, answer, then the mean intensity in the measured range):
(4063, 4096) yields 1.48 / 6.93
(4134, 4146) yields -0.19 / 7.22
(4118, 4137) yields 0.63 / 6.9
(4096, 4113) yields 2.34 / 6.2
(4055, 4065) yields 0.08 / 7.25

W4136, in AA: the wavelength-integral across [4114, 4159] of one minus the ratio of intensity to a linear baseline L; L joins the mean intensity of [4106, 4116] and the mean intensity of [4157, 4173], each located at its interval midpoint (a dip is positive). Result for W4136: -4.70 AA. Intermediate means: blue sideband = 5.92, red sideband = 6.92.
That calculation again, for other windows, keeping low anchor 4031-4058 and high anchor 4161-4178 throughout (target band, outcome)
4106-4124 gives 1.9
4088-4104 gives 1.1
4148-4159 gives -0.1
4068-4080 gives 0.4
